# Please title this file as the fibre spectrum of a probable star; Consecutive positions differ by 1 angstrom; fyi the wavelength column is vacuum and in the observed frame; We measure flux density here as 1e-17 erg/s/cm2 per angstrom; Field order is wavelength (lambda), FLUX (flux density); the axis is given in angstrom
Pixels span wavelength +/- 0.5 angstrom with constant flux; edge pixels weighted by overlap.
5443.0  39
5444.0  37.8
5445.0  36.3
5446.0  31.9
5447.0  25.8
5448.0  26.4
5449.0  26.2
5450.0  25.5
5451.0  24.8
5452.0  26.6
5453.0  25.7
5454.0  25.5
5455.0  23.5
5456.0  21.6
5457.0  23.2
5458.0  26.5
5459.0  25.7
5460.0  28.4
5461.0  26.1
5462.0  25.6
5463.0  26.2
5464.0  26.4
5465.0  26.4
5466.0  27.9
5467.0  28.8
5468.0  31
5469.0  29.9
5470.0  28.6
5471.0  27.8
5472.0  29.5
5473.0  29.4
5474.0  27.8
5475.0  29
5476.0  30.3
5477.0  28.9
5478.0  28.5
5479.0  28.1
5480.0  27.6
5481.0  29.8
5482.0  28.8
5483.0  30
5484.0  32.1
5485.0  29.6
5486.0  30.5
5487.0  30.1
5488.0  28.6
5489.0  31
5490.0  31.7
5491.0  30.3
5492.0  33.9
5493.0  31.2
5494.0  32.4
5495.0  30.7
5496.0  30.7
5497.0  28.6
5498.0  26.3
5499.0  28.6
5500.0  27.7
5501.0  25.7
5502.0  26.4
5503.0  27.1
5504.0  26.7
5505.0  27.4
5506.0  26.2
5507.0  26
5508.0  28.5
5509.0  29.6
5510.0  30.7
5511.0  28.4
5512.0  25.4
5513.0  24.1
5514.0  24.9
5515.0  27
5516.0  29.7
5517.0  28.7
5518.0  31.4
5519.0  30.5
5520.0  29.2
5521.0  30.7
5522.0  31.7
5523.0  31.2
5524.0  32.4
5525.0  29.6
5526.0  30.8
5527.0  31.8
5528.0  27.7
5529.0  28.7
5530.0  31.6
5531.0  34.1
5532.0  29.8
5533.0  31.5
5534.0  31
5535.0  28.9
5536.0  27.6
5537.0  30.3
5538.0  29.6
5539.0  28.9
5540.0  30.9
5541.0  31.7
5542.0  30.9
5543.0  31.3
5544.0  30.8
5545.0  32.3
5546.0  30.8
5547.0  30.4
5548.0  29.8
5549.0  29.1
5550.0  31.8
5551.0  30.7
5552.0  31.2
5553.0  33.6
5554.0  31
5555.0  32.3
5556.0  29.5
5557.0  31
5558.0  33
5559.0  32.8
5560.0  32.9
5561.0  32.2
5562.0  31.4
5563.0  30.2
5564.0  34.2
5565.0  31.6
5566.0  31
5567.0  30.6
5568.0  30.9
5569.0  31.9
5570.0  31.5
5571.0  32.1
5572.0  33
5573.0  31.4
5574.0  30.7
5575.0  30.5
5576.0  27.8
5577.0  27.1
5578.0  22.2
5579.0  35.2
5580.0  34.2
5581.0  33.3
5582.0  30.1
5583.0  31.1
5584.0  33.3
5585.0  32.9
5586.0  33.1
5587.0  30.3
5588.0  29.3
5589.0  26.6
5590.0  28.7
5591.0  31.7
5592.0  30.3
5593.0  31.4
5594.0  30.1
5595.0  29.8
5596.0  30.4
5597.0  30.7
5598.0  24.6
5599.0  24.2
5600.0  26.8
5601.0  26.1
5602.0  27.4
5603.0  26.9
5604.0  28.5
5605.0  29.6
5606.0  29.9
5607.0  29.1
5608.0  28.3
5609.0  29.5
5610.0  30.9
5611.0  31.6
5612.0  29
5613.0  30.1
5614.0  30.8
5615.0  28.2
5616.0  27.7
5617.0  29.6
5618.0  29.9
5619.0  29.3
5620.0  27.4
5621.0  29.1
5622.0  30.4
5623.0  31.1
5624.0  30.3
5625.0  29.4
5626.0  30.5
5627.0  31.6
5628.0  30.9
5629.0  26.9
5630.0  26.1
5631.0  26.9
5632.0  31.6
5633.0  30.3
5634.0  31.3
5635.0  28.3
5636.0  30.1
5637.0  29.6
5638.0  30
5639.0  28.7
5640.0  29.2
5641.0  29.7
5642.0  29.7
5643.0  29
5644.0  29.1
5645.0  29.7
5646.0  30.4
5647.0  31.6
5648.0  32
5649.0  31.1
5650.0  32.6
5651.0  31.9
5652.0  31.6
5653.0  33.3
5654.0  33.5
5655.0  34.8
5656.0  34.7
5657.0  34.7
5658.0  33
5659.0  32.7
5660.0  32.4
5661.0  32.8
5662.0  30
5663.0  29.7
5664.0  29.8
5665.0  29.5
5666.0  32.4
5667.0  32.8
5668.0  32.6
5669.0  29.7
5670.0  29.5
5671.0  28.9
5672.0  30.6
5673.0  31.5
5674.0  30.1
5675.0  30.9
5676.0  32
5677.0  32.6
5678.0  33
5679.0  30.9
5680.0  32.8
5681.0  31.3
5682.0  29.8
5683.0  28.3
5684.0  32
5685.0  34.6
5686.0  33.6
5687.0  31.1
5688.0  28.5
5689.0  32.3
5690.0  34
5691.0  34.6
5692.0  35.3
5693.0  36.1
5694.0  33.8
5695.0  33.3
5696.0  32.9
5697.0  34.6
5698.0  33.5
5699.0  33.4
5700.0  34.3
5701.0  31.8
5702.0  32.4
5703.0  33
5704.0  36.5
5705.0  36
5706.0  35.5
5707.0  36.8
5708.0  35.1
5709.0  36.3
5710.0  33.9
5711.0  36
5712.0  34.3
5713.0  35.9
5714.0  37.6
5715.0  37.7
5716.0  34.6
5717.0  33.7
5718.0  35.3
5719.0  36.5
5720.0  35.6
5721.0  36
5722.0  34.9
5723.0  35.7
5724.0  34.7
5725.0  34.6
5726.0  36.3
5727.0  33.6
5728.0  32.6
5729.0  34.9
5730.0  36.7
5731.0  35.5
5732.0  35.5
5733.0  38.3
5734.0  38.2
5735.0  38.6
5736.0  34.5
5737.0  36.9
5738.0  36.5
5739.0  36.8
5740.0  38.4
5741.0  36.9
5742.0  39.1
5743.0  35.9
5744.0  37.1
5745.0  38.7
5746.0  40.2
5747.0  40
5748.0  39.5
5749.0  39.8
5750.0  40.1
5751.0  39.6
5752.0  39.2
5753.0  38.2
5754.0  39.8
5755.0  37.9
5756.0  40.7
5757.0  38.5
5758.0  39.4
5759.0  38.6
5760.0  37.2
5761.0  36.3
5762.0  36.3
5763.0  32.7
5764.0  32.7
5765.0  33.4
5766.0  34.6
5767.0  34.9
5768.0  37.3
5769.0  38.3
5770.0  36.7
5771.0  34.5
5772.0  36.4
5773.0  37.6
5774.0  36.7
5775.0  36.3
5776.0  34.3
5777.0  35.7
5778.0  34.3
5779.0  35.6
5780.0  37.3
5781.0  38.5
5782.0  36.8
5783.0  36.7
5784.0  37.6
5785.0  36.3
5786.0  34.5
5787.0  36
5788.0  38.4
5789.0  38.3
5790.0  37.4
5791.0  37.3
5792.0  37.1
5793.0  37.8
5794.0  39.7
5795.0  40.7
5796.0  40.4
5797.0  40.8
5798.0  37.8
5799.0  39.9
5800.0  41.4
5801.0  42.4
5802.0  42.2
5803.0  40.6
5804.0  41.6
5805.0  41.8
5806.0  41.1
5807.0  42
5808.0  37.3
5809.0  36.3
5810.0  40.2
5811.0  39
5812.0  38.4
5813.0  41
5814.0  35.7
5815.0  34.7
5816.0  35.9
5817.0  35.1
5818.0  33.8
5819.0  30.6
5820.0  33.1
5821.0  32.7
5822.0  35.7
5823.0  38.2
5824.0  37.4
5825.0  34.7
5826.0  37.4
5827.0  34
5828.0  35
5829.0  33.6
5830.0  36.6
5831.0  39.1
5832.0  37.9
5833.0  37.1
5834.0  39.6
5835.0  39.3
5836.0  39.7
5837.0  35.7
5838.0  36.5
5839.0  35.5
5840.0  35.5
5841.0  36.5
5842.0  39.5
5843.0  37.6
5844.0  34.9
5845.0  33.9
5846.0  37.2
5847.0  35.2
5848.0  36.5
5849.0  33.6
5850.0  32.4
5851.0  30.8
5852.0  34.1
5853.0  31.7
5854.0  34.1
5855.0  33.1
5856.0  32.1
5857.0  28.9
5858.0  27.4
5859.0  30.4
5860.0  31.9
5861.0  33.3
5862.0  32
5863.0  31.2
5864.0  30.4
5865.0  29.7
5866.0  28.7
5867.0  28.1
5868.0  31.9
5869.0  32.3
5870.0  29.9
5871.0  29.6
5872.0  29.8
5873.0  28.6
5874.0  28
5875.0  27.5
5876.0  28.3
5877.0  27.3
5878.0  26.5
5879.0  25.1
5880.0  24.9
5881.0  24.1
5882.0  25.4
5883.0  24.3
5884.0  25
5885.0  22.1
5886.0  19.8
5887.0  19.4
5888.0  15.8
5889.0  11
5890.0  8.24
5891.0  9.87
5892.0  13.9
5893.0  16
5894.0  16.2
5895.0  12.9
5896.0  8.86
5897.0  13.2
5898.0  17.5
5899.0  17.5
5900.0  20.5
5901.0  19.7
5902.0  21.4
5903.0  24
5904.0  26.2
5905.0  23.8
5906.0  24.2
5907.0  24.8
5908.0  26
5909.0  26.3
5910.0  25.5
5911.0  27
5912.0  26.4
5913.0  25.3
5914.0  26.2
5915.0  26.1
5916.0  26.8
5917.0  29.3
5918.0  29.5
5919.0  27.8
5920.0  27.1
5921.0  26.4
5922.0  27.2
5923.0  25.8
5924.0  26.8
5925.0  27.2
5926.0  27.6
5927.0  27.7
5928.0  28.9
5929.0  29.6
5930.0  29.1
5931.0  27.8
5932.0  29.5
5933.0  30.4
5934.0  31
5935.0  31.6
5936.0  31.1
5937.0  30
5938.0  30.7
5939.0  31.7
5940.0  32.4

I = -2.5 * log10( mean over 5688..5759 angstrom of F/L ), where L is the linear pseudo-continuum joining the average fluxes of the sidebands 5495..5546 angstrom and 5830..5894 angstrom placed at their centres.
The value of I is -0.22 mag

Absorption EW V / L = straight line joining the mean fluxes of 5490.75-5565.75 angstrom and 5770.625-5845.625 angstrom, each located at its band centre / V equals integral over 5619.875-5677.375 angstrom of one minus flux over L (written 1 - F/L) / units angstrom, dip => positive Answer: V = 4.2 angstrom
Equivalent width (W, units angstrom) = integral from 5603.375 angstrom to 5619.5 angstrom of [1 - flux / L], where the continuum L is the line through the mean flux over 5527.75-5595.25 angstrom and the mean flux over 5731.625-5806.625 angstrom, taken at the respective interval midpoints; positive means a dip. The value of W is 1.5 angstrom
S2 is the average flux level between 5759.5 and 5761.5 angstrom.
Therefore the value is 36.8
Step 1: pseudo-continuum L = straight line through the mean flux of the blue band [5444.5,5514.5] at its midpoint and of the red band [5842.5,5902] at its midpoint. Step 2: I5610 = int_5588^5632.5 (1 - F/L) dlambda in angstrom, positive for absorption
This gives -2.7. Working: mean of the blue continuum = 28.1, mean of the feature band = 29.1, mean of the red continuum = 26.1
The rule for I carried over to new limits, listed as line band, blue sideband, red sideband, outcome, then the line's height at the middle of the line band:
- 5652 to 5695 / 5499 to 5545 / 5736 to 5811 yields 0.08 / 34.5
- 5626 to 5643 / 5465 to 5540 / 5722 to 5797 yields 0.13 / 33.3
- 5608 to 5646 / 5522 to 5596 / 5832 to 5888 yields 0.05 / 30.9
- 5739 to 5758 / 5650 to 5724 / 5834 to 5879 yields -0.18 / 32.9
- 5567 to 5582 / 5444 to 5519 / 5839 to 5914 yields -0.11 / 27.8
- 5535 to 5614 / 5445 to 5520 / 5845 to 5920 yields -0.10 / 27.6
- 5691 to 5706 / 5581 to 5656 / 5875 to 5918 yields -0.23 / 27.5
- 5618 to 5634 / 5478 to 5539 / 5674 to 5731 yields 0.09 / 32.1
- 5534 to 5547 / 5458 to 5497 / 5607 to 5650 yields -0.04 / 29.4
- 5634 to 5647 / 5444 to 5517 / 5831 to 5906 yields -0.06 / 28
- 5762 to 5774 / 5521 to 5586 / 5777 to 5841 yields 0.03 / 36.5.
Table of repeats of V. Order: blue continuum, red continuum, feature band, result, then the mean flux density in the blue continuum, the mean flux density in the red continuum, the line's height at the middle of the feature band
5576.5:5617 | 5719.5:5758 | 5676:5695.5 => 1.1 angstrom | 29.5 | 37.3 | 34.4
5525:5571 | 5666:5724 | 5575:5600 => 1.4 angstrom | 31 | 33.4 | 31.7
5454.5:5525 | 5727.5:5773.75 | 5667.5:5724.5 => 3.1 angstrom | 28.5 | 37.2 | 35.4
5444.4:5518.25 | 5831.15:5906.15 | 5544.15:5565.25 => -2.6 angstrom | 28.2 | 27.7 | 28.1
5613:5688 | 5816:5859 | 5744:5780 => -4.2 angstrom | 30.7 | 35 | 33.3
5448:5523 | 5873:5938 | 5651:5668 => -3.8 angstrom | 28.2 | 24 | 26.5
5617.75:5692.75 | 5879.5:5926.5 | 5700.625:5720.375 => -4.2 angstrom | 31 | 22.1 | 29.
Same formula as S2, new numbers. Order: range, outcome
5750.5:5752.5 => 39.4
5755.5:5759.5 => 39.3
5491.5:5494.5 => 32.5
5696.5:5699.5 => 33.8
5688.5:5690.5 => 33.1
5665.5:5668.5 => 32.6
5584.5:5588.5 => 31.4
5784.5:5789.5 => 36.7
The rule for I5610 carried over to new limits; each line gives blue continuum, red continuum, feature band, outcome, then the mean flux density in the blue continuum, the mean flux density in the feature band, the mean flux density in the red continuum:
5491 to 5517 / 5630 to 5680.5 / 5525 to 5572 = -3.2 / 28.2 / 31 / 31.1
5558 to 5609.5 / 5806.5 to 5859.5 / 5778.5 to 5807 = -3.4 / 30.2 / 38.8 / 35.6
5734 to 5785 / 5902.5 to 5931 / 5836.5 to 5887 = -0.3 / 37.2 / 30.7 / 26.8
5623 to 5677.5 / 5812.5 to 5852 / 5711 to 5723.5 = -1.1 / 30.8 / 35.7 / 35.9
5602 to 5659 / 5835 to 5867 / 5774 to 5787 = -1.5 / 30.2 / 36.2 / 33.6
